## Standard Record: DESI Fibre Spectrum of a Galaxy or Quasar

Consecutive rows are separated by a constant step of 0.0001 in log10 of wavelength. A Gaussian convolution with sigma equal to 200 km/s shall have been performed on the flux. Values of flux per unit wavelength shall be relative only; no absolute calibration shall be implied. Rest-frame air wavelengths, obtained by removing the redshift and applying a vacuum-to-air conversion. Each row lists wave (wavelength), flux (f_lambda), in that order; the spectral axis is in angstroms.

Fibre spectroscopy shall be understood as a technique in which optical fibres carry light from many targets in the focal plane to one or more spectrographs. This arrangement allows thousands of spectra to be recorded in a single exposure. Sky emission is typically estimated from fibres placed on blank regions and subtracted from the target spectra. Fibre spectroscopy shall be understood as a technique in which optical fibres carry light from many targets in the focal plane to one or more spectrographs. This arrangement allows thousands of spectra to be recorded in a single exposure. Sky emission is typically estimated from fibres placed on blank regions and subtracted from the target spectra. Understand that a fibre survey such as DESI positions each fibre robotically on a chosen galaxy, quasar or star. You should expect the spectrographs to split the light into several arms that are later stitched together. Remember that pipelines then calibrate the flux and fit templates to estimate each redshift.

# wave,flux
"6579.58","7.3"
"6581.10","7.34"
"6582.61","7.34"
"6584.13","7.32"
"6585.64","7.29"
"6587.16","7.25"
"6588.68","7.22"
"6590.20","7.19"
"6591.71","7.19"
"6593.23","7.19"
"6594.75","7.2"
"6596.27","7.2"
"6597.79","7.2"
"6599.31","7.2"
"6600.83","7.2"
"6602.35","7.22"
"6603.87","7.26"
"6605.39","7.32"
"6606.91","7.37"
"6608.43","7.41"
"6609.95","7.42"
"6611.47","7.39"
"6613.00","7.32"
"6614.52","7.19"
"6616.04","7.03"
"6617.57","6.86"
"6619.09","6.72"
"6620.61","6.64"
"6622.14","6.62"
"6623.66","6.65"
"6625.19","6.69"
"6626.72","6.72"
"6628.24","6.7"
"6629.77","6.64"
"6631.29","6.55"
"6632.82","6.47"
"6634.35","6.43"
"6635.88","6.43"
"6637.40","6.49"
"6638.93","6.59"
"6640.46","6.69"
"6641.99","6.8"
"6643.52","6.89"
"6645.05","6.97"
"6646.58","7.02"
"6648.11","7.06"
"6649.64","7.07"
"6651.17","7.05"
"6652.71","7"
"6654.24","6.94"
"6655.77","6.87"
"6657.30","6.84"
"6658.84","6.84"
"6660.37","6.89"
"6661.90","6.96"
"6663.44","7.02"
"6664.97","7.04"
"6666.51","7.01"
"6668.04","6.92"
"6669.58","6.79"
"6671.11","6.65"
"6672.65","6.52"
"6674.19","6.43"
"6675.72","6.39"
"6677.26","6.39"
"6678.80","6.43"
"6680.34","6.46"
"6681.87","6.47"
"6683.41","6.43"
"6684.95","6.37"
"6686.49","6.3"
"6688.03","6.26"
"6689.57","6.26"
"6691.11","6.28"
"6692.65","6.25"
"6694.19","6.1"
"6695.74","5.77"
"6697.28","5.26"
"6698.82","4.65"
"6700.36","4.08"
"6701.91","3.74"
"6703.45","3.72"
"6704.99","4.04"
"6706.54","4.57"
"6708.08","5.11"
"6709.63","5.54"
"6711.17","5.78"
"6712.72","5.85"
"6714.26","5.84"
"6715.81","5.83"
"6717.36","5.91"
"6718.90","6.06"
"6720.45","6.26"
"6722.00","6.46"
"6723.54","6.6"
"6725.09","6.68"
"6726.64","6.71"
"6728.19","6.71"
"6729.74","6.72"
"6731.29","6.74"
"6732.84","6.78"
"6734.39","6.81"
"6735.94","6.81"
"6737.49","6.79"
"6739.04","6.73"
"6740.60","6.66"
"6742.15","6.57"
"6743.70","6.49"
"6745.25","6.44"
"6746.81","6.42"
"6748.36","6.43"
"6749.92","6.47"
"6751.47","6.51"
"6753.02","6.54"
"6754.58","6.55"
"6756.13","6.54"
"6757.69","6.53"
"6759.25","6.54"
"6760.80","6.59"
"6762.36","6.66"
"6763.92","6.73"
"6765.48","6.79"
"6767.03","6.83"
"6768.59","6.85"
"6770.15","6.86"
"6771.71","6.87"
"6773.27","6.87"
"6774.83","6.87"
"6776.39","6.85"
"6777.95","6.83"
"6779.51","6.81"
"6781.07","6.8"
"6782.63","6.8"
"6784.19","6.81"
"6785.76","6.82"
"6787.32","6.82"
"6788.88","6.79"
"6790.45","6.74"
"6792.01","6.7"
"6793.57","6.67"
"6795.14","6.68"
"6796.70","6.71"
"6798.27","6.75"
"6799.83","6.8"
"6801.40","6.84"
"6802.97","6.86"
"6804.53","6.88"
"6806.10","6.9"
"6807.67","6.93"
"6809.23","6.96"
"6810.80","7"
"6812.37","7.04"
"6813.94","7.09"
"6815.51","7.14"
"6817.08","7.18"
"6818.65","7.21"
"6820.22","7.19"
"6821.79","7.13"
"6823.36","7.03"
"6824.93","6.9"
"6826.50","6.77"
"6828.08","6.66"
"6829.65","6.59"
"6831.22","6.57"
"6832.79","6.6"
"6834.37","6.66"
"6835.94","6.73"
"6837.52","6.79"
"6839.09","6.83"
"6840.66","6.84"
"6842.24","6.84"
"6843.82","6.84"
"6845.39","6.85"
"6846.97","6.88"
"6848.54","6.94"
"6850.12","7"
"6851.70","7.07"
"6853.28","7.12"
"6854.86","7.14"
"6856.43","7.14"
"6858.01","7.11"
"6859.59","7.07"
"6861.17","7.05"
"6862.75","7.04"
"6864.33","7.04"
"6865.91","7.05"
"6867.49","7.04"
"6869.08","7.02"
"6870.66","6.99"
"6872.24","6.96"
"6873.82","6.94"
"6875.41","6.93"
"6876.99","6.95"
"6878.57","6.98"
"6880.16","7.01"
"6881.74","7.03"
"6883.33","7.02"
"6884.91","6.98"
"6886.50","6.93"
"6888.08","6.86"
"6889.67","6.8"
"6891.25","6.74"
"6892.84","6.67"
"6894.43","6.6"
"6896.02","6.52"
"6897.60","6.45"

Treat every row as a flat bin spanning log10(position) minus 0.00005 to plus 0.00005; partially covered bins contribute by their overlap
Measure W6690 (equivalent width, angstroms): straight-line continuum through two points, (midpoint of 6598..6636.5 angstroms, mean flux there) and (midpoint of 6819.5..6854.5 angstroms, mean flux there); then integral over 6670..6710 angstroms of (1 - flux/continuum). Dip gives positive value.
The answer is 6.91 angstroms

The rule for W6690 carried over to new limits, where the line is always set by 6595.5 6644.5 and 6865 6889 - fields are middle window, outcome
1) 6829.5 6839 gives 0.4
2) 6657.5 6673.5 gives 0.2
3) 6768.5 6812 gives 0.8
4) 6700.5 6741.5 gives 5.8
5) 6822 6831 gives 0.2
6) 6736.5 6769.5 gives 1.6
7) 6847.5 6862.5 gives -0.2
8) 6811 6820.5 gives -0.2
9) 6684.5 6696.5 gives 1.3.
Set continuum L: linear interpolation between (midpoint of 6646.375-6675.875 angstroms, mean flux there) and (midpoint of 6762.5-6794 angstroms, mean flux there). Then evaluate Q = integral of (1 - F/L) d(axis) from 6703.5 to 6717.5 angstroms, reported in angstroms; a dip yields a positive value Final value 3.2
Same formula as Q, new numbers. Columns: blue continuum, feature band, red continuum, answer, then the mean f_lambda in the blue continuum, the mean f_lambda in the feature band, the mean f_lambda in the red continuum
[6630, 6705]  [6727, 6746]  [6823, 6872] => -0.33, 6.37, 6.69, 6.91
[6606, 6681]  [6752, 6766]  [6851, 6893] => 0.62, 6.82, 6.6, 6.99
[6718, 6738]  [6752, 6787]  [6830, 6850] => -0.31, 6.62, 6.74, 6.79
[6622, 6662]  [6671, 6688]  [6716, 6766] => 0.68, 6.77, 6.42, 6.56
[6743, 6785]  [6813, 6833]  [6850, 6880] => -0.16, 6.68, 6.94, 7.03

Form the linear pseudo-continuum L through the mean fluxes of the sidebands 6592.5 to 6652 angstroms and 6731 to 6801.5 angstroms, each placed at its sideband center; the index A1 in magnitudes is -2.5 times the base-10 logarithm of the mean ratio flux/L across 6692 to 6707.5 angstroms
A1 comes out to 0.38 mag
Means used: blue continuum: 6.94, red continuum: 6.7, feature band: 4.81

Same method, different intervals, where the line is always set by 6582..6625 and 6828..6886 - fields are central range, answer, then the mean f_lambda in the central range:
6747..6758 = 0.08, 6.51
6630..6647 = 0.07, 6.66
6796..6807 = 0.03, 6.82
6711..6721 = 0.19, 5.93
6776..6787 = 0.03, 6.82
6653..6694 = 0.08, 6.61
